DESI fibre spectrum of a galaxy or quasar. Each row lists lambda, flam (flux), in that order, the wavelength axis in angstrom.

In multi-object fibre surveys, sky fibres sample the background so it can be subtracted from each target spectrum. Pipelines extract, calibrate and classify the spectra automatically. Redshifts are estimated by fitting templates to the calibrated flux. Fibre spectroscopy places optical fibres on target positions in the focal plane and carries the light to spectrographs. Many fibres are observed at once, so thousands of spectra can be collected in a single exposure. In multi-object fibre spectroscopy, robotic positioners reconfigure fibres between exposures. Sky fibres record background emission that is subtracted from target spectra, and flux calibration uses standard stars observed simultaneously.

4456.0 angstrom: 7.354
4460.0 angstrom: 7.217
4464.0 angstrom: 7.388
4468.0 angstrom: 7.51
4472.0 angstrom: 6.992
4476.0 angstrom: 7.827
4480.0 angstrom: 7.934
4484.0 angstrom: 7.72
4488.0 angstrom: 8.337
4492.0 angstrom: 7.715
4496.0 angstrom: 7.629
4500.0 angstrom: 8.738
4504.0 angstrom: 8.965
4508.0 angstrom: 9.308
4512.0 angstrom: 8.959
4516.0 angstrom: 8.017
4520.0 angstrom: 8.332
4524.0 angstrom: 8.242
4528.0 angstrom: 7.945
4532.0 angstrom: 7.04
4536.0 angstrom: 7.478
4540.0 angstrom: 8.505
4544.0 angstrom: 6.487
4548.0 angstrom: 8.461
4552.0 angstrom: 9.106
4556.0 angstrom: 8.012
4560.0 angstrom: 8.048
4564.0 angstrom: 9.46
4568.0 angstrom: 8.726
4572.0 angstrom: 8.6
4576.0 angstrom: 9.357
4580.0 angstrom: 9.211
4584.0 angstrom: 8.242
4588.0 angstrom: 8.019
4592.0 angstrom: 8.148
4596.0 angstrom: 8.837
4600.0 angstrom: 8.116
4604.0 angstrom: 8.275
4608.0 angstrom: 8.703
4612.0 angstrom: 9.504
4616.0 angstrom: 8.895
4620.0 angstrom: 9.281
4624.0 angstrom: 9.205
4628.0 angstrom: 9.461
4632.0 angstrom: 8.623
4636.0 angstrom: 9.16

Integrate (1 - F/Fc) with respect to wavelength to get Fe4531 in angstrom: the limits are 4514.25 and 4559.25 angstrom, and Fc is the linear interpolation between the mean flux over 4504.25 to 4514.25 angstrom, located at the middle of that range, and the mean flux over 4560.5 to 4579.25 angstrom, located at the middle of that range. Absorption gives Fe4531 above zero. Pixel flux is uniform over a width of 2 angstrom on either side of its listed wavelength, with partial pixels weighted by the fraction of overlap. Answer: 5.3 angstrom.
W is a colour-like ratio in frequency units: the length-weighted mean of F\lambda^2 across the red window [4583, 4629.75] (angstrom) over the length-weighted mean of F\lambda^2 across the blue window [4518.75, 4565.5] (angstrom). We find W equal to 1.1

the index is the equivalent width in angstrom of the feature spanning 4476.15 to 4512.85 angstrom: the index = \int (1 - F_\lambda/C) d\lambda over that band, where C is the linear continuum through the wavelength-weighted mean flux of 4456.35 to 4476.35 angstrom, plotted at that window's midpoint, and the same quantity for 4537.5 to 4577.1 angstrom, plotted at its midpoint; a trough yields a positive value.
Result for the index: -3.0 angstrom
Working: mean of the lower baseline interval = 7.35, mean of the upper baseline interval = 8.44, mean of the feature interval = 8.32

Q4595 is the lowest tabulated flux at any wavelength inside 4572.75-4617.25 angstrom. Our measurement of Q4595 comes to 8.019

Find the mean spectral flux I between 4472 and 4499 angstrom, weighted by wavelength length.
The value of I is 7.83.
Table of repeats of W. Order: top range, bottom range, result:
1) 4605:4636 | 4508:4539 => 1.17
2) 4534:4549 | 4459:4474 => 1.09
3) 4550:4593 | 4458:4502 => 1.16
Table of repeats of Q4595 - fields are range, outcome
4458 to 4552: 6.487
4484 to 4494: 7.715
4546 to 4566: 8.012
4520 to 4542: 7.04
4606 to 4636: 8.623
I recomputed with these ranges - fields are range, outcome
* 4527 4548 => 7.56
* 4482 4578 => 8.3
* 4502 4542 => 8.28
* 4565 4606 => 8.58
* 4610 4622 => 9.23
